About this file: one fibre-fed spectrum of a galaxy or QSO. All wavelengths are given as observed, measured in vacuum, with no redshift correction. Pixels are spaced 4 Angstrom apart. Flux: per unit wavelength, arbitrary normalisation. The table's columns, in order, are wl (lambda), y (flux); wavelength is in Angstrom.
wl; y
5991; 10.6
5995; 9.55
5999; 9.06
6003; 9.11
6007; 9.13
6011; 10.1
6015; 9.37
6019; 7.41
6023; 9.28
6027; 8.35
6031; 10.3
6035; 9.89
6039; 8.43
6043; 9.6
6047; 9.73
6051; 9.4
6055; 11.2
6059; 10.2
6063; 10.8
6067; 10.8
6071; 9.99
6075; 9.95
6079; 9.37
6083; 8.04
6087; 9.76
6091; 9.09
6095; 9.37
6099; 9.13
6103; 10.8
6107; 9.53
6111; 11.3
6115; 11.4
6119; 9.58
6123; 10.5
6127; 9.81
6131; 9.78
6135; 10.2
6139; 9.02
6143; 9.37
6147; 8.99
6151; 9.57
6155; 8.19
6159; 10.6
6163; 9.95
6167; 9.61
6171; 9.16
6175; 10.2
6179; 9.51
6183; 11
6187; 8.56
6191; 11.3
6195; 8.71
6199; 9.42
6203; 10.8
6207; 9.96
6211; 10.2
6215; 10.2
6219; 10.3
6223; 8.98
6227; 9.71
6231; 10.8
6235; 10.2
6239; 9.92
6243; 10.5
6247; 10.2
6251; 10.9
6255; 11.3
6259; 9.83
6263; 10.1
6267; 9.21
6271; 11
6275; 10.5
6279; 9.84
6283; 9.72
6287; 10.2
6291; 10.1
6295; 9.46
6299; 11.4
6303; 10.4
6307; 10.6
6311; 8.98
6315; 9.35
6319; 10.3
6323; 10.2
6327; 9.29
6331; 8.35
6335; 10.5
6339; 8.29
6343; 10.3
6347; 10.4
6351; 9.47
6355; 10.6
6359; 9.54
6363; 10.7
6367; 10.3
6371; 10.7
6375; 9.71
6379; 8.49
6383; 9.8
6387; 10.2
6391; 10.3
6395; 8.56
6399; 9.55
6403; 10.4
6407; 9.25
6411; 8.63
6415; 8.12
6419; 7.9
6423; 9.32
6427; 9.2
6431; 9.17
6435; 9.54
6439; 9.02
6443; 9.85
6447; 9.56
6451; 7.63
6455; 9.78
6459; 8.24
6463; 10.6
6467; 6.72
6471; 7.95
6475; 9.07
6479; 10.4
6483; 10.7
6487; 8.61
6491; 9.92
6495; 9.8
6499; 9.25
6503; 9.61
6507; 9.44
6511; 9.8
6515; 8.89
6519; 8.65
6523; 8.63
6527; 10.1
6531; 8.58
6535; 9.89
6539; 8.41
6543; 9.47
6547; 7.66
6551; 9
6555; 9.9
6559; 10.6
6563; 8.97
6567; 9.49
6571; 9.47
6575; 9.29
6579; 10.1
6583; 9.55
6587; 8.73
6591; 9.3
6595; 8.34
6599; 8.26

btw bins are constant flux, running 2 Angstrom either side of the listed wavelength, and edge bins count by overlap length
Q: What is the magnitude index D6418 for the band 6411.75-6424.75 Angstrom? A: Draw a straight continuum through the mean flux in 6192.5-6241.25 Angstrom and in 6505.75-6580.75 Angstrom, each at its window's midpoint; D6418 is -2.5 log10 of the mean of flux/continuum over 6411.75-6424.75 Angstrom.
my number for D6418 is 0.13 mag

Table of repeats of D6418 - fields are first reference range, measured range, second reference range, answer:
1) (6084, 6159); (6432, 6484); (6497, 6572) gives 0.025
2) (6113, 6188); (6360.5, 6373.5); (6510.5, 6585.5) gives -0.109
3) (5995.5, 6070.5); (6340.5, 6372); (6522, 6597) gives -0.093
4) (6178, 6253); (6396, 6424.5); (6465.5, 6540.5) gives 0.056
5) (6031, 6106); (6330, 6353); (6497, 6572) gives -0.016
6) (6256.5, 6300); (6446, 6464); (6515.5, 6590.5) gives 0.057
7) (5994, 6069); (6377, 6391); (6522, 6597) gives -0.030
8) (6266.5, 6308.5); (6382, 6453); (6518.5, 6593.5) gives 0.064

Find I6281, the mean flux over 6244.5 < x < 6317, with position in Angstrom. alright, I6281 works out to 10.2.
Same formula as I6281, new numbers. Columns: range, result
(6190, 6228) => 9.93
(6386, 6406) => 9.75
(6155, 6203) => 9.79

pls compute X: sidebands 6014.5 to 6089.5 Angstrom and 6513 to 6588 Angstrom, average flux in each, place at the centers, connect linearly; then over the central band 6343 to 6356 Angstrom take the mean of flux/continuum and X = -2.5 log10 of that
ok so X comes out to -0.09 mag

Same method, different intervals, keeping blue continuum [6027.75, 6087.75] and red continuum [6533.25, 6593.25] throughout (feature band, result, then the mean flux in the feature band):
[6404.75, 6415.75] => 0.083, 8.77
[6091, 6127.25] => -0.040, 10.1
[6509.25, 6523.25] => 0.040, 9.02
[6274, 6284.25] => -0.045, 10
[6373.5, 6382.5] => 0.036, 9.18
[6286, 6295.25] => -0.044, 9.98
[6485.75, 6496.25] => -0.011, 9.48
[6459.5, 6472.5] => 0.121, 8.42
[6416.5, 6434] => 0.063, 8.91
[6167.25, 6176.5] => 0.006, 9.64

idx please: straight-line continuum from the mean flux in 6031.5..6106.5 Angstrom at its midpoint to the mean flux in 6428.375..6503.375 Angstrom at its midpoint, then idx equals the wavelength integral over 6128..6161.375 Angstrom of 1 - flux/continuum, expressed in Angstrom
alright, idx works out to 0.6 Angstrom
